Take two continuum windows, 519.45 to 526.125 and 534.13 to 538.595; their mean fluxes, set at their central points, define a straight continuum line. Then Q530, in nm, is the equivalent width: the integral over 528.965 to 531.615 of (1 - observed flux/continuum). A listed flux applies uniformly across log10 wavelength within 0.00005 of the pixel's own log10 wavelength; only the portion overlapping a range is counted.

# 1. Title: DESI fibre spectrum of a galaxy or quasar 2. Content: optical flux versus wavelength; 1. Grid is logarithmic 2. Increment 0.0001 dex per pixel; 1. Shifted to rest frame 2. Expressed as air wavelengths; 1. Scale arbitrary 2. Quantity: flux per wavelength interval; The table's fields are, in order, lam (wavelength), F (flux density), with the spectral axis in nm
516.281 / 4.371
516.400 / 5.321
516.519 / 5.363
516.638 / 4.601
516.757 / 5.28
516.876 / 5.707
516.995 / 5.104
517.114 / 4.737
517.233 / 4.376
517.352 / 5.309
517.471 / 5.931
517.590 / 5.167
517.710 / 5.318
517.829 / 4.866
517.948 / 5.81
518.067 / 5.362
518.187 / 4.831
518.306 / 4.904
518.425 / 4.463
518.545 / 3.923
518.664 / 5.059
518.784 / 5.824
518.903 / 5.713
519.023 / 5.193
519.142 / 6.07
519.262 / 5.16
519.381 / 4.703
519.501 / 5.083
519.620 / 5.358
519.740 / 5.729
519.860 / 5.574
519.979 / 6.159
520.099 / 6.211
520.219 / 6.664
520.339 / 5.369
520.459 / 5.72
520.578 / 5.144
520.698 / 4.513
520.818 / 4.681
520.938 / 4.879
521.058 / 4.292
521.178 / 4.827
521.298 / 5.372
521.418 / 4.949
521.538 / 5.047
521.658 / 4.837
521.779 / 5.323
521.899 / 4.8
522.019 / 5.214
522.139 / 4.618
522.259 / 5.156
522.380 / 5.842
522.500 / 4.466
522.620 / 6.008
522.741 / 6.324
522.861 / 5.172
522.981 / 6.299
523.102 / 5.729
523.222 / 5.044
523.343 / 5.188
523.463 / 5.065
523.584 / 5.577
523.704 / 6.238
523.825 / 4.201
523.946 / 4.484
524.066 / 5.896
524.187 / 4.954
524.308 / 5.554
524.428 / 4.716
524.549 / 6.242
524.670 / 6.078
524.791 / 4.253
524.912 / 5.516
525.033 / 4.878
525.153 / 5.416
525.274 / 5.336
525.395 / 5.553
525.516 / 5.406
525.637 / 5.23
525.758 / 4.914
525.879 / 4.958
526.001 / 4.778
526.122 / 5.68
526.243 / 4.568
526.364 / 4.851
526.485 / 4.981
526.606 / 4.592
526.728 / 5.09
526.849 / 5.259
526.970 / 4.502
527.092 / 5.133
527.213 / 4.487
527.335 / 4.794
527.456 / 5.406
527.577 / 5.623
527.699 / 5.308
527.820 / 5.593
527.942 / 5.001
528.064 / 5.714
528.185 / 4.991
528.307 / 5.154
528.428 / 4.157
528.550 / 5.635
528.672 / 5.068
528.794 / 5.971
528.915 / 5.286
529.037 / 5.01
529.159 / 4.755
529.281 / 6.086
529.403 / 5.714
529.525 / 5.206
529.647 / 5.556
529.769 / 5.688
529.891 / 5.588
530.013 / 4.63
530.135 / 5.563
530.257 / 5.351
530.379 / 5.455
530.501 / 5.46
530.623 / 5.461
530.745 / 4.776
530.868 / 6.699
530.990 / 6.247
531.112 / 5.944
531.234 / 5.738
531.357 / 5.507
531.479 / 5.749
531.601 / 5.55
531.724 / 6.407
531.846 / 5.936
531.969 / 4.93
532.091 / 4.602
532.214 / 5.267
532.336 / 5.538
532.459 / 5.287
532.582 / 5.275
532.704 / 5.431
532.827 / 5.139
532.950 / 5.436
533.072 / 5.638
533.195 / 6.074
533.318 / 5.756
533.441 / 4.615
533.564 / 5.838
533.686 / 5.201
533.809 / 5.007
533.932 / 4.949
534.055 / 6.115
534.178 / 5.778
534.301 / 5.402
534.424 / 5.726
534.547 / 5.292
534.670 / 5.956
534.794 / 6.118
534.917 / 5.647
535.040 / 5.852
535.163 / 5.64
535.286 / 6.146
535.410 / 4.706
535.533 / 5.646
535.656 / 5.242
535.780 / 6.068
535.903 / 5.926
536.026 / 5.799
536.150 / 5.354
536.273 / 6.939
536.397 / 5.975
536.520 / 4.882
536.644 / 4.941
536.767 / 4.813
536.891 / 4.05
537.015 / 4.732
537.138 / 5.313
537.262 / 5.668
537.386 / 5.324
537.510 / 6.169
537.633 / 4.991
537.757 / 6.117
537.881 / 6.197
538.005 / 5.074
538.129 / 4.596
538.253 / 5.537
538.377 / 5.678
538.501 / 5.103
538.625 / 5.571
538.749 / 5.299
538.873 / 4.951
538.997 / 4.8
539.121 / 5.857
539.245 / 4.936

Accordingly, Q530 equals -0.06 nm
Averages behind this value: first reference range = 5.29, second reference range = 5.51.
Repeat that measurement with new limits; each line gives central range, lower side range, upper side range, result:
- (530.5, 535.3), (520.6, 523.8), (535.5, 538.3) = -0.17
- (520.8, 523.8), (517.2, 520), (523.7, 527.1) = -0.03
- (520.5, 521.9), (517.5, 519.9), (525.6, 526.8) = 0.06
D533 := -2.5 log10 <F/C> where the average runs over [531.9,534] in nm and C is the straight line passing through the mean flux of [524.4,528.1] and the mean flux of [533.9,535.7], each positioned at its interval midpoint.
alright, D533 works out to 0.05 mag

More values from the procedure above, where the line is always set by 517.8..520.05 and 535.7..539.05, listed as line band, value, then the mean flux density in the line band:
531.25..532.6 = -0.022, 5.47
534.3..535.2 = -0.067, 5.73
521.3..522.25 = 0.059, 5.01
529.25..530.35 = -0.025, 5.47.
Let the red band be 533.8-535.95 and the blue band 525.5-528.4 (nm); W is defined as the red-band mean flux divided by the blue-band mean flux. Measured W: 1.11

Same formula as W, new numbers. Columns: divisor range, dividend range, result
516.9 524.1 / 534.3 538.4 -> 1.05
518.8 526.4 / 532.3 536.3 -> 1.06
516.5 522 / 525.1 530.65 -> 1.00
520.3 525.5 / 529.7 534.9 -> 1.06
